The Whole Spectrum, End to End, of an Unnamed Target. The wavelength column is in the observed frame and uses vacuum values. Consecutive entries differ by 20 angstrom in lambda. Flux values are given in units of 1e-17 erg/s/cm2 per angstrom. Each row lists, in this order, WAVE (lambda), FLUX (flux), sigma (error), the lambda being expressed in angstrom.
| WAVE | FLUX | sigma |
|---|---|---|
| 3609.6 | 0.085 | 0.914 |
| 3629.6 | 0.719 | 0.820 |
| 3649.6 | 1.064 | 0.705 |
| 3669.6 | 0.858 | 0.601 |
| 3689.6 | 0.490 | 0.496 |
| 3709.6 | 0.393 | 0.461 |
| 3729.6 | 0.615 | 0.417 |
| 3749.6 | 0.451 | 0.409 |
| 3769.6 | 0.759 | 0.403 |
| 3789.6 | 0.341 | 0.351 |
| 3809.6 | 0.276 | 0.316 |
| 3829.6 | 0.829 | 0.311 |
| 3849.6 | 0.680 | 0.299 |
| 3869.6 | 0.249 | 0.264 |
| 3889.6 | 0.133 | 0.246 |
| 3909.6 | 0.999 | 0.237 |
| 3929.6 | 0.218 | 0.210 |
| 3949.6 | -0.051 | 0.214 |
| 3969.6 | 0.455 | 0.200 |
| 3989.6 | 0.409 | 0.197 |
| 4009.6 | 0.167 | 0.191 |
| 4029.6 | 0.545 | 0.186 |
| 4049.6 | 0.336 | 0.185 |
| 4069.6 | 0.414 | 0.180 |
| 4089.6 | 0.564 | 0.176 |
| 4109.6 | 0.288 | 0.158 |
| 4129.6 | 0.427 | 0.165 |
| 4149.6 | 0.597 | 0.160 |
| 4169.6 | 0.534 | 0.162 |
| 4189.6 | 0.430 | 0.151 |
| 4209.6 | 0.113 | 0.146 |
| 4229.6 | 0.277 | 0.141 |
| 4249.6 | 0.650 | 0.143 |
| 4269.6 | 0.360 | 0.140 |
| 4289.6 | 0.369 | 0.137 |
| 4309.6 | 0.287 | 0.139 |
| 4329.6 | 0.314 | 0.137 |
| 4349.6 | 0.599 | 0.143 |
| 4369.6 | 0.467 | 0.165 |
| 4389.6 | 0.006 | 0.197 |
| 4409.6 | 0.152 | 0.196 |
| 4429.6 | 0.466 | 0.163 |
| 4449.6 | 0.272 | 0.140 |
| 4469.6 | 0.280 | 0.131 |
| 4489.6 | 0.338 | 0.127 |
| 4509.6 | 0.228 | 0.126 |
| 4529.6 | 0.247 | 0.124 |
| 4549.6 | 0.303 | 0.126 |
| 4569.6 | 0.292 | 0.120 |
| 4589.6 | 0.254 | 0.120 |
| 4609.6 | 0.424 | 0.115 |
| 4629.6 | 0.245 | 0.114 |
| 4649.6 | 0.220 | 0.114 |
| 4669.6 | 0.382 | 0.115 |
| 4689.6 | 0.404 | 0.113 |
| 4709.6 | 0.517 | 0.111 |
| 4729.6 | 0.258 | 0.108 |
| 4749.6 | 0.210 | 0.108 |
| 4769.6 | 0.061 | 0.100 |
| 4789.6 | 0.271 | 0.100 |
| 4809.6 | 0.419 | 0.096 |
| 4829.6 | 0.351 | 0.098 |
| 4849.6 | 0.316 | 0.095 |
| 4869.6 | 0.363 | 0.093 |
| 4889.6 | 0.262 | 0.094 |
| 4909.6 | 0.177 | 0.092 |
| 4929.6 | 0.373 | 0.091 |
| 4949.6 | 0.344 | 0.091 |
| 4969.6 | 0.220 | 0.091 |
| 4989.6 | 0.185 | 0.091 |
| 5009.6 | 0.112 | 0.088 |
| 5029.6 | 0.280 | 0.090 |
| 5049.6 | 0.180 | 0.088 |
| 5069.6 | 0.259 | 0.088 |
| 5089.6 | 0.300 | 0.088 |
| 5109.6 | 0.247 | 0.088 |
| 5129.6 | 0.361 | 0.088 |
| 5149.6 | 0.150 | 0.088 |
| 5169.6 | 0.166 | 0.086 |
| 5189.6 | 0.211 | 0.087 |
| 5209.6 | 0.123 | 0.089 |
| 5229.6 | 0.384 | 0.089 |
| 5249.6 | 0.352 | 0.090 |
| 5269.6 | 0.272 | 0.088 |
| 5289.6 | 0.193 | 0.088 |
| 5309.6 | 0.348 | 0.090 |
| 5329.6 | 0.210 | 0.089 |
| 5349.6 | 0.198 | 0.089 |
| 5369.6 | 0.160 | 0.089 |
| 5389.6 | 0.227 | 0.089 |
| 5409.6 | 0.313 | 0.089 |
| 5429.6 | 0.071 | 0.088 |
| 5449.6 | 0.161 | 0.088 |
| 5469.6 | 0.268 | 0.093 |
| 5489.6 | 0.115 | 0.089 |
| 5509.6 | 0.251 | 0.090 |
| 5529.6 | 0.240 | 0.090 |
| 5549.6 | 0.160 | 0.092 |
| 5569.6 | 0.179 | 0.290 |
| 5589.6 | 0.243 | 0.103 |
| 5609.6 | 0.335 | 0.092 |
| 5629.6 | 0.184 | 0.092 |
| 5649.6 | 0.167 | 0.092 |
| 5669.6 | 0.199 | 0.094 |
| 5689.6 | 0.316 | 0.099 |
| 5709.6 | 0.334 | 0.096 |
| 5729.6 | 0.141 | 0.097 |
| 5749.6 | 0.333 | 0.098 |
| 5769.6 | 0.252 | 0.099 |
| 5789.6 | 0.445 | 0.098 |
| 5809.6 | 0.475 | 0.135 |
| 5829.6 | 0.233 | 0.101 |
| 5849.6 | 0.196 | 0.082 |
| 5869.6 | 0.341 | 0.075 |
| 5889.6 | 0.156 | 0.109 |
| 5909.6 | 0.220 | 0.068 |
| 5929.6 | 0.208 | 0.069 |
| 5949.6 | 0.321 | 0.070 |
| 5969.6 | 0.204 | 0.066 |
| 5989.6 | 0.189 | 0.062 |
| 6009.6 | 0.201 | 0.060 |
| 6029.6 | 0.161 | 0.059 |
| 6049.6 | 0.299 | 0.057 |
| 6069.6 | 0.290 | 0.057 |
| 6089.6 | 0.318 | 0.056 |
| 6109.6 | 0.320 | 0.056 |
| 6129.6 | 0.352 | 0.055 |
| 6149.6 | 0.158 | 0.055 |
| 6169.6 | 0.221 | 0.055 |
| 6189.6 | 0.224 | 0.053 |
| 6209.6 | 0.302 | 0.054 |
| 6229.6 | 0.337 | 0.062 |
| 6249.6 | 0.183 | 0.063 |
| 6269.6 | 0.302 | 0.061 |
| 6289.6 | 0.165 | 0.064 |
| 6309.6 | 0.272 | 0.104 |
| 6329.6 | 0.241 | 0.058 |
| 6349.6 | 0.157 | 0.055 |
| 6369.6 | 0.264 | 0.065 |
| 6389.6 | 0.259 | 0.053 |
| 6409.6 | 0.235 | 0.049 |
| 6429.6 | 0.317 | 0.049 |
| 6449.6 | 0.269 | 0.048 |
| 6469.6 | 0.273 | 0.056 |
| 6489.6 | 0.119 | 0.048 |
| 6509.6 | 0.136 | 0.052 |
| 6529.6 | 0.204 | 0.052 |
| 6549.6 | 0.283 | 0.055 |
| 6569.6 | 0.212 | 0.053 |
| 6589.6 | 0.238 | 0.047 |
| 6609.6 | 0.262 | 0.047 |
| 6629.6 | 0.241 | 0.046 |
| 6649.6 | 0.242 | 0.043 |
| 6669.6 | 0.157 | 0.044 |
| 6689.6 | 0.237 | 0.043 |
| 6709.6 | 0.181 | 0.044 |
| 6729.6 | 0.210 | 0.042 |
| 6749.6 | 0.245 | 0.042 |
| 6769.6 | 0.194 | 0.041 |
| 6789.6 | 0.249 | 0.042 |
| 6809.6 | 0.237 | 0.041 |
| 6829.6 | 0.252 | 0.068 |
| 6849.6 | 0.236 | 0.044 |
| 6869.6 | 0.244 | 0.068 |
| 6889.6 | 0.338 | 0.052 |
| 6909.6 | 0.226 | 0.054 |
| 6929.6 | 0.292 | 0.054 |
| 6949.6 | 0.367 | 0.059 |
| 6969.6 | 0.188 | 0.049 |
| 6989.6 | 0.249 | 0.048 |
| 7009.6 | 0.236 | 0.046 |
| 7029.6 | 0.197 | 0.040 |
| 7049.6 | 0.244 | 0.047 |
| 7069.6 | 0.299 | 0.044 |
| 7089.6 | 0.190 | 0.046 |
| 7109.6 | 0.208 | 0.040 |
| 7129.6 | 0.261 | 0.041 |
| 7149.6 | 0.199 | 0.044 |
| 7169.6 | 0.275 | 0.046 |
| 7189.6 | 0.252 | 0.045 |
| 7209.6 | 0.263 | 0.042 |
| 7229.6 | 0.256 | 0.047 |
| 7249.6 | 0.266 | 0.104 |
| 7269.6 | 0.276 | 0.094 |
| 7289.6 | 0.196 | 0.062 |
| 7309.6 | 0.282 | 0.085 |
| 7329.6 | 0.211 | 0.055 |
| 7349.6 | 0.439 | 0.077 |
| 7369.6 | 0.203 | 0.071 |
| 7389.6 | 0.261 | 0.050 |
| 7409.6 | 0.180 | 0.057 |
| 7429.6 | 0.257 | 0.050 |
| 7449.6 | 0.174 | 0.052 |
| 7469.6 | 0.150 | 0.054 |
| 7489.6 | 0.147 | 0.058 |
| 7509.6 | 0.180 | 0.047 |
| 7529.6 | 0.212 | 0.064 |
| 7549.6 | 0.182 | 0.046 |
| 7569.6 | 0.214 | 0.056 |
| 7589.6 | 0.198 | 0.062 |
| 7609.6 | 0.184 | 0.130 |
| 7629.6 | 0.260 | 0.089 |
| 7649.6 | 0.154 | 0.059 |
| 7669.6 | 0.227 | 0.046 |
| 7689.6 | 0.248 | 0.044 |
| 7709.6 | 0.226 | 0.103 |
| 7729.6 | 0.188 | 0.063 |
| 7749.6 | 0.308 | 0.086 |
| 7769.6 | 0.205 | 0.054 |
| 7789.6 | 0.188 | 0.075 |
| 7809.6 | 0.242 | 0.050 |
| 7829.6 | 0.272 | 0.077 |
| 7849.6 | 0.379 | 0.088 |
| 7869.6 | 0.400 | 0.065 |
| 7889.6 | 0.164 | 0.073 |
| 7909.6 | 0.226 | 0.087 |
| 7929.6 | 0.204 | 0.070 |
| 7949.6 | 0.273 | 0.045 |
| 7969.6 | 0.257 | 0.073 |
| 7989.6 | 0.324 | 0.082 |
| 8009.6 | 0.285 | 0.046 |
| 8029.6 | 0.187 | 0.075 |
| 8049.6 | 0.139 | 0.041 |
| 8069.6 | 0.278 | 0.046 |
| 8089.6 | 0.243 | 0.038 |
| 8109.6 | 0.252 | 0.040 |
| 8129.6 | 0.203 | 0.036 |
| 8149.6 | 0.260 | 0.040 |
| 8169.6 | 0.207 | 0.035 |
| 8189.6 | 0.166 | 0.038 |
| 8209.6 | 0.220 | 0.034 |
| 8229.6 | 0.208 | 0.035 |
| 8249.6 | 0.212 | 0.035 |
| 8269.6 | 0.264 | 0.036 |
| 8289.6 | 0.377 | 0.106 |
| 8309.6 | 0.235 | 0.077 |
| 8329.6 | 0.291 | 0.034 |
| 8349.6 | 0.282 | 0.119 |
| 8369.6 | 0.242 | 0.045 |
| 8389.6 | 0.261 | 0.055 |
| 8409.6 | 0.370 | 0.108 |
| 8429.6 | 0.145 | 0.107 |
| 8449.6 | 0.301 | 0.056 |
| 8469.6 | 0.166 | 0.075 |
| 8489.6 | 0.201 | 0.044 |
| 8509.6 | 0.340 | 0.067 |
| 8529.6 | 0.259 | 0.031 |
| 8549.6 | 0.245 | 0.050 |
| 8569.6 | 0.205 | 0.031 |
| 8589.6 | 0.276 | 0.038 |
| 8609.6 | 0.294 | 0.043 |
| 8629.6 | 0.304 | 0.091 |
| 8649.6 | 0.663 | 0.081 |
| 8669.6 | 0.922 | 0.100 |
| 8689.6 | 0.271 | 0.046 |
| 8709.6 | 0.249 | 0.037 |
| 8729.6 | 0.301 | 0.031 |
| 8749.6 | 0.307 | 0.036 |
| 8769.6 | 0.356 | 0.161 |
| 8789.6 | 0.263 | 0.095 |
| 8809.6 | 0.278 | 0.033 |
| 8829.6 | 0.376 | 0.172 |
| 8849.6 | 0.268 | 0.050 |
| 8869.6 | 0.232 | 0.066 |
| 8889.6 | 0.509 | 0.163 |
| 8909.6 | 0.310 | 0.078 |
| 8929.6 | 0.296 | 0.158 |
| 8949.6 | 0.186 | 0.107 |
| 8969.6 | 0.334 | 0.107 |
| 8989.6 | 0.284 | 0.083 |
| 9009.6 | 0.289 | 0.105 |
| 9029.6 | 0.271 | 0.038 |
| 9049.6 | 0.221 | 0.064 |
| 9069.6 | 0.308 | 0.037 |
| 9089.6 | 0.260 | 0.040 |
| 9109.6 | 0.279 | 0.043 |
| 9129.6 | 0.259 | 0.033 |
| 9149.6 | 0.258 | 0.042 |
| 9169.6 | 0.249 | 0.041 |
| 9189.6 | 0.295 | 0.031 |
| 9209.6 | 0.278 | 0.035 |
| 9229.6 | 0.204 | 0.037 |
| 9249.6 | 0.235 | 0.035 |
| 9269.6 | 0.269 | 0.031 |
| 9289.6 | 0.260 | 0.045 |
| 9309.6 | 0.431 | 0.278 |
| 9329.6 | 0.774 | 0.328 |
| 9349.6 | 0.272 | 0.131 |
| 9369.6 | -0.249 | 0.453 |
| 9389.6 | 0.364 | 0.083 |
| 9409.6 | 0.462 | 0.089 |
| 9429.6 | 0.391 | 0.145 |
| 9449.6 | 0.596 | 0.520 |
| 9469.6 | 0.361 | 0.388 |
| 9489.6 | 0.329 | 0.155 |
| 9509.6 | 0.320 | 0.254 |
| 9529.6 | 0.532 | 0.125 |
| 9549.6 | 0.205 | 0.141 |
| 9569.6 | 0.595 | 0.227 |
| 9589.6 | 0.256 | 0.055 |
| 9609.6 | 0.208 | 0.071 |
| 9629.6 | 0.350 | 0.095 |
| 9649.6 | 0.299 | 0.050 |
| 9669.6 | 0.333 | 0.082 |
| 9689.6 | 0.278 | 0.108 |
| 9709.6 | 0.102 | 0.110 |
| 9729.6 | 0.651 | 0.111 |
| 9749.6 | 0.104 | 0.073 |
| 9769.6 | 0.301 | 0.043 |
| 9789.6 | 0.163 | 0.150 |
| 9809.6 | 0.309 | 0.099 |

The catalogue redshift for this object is 1.32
